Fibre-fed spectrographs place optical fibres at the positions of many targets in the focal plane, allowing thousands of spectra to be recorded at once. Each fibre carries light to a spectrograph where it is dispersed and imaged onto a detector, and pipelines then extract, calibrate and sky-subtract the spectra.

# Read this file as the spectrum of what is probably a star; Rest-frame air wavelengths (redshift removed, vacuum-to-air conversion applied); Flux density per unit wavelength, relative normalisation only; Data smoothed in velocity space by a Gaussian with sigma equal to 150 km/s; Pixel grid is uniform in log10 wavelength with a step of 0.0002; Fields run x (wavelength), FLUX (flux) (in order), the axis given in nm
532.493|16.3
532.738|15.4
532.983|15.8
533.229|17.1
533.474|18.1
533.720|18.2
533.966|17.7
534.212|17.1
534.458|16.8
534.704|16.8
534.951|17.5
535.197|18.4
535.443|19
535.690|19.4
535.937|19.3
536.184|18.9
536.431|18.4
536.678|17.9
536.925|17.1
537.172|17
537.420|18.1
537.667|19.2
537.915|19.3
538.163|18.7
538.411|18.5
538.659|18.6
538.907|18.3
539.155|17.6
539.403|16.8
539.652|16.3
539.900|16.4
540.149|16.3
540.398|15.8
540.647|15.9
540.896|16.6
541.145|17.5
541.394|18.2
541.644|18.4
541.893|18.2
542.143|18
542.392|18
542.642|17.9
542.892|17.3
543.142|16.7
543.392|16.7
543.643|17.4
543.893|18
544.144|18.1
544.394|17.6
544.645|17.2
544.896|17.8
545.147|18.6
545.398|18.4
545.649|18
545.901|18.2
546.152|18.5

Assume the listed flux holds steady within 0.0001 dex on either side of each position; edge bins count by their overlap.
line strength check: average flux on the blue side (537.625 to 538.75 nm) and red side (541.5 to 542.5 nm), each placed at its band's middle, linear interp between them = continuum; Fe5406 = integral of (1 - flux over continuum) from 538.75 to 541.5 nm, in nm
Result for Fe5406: 0.24 nm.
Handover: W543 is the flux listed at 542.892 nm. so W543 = 17.3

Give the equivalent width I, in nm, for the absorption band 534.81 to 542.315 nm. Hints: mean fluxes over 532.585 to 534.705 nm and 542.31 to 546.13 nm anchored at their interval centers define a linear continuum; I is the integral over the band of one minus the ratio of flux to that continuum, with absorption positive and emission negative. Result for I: -0.22 nm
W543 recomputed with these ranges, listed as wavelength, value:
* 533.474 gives 18.1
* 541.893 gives 18.2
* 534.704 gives 16.8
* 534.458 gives 16.8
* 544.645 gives 17.2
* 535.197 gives 18.4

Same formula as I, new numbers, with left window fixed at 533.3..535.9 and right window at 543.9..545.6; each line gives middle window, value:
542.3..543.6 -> 0.05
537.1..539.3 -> -0.05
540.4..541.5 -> 0.06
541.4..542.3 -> -0.01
